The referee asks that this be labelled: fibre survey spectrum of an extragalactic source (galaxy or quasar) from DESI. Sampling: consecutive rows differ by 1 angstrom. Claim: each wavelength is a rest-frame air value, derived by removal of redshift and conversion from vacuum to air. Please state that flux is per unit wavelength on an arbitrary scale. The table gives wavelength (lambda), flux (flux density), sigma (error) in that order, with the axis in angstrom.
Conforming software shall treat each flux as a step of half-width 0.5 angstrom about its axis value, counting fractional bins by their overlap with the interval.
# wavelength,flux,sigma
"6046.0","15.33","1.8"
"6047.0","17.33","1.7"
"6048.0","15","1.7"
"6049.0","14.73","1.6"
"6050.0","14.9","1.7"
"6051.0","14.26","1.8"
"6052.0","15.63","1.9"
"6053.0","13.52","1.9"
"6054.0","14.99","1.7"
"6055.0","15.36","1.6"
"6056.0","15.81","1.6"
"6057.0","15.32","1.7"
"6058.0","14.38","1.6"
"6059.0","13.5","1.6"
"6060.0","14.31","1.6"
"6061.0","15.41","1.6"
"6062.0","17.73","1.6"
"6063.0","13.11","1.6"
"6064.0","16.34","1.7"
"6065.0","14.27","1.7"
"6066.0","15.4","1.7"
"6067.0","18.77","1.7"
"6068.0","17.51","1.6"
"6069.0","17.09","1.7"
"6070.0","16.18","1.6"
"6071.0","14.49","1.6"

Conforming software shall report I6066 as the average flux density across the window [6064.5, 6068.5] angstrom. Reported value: 16.5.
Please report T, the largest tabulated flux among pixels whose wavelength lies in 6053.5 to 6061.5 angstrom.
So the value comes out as 15.81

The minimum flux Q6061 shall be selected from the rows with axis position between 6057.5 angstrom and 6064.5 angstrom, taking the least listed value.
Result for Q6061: 13.11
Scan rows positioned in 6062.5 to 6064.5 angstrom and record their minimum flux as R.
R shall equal 13.11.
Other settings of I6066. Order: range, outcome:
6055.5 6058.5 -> 15.2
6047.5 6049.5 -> 14.9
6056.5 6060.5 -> 14.4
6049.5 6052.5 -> 14.9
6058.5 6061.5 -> 14.4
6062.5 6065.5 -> 14.6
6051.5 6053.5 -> 14.6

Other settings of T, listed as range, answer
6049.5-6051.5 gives 14.9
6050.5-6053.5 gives 15.63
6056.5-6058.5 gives 15.32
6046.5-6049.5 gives 17.33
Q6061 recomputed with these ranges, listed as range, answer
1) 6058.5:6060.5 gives 13.5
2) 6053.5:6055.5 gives 14.99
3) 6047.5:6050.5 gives 14.73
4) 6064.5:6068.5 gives 14.27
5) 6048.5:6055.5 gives 13.52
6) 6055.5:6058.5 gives 14.38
